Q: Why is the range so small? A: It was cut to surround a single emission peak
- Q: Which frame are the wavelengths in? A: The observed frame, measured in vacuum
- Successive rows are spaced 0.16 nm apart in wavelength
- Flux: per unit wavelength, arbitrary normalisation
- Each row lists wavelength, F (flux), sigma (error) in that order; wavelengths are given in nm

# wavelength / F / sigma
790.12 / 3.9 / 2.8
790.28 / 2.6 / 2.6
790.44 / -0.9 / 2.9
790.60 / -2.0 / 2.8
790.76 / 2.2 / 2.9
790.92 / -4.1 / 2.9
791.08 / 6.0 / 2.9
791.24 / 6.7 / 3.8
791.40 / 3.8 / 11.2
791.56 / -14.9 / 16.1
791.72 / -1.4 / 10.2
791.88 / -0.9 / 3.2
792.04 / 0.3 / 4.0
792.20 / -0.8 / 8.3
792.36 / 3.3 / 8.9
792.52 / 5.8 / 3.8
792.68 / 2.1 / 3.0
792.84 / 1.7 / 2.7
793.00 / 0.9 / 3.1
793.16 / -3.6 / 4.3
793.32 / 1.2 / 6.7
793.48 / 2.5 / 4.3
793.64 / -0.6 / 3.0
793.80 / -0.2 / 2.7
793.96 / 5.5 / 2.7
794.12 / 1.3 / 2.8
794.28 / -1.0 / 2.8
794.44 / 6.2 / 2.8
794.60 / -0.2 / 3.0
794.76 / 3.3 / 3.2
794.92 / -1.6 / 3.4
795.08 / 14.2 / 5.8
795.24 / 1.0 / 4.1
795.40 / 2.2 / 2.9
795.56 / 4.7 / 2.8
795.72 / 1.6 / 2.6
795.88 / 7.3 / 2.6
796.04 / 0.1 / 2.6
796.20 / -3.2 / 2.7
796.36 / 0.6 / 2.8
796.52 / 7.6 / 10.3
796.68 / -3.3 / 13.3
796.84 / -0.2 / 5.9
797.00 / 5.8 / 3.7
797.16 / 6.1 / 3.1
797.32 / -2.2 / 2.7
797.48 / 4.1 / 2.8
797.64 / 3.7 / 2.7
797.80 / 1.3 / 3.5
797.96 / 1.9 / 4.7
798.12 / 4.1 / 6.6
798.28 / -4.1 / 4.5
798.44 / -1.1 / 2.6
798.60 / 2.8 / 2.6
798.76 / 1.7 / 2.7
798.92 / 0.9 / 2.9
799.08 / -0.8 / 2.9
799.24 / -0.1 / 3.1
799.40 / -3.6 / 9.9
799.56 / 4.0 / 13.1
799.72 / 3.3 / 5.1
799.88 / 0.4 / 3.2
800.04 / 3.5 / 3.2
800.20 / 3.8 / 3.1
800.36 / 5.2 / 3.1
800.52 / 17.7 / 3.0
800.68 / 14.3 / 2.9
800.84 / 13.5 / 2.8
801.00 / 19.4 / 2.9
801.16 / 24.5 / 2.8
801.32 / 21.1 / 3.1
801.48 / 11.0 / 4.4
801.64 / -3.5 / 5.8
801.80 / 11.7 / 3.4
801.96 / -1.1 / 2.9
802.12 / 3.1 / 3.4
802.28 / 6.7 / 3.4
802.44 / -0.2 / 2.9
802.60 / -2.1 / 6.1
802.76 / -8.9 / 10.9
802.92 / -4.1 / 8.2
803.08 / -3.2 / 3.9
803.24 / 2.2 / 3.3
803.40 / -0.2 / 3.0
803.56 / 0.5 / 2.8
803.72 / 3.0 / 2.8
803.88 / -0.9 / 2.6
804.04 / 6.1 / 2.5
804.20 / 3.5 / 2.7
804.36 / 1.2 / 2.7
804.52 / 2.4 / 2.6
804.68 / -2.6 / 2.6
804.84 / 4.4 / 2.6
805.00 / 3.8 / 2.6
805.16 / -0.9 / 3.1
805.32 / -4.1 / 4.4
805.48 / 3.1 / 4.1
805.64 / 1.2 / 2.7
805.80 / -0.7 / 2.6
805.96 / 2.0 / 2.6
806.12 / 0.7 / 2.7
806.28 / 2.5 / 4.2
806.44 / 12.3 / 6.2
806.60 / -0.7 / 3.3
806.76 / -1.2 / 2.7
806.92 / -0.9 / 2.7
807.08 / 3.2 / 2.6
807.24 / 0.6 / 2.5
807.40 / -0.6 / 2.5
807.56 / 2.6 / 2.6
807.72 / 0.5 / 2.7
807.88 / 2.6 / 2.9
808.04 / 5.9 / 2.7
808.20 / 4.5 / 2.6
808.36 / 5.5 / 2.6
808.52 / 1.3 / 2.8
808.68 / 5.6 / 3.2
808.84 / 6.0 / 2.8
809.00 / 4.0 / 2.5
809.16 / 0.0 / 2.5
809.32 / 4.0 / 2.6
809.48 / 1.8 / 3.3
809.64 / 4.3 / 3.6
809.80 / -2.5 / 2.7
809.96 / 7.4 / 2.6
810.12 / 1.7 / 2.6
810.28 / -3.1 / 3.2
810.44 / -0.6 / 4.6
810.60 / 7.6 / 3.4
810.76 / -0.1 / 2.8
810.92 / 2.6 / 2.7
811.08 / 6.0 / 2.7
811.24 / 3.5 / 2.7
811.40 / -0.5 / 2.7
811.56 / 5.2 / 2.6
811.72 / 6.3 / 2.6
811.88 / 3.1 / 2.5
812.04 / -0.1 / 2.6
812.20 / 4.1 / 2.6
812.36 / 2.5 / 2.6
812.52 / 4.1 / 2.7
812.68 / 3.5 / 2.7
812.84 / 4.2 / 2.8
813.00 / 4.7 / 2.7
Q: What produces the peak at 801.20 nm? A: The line [O II]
